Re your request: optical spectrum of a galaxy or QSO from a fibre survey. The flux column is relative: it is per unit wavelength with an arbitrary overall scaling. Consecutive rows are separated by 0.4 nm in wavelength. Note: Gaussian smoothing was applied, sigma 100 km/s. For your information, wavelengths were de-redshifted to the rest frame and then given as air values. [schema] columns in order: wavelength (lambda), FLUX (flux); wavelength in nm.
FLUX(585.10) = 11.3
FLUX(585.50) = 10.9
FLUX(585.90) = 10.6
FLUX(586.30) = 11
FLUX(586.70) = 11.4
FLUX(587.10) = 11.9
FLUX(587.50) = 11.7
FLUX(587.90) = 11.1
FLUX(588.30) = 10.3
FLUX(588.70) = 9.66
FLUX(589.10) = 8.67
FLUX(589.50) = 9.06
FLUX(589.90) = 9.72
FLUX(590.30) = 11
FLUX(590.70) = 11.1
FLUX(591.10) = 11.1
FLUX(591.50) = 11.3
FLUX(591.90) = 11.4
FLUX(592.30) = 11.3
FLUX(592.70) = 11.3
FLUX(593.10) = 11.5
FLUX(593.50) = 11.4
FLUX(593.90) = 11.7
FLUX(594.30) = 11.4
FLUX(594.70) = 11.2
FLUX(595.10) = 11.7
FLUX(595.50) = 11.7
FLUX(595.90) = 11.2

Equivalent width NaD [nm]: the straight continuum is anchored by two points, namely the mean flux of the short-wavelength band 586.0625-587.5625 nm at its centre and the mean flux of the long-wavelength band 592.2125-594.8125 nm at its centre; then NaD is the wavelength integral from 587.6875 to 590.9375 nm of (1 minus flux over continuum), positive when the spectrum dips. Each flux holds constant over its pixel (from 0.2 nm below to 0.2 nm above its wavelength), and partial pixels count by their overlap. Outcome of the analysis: 0.383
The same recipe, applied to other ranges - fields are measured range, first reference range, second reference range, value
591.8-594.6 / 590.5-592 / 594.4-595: -0.037 nm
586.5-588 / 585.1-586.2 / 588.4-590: -0.205 nm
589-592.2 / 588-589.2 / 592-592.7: 0.030 nm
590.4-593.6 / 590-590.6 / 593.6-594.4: -0.041 nm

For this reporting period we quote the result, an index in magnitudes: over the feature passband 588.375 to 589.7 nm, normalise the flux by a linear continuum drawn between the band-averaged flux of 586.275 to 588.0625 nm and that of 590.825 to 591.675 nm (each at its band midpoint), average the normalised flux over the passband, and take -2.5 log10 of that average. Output 0.22 mag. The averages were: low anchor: 11.5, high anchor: 11.2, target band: 9.24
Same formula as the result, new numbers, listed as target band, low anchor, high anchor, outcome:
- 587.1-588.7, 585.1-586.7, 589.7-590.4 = -0.03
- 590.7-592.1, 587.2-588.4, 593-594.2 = 0.01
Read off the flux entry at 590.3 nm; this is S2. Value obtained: 11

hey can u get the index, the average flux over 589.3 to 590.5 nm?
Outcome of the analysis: 9.93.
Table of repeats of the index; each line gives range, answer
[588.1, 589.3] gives 9.54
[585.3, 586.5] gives 10.8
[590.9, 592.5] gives 11.3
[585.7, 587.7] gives 11.3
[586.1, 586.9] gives 11.2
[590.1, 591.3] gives 11.1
